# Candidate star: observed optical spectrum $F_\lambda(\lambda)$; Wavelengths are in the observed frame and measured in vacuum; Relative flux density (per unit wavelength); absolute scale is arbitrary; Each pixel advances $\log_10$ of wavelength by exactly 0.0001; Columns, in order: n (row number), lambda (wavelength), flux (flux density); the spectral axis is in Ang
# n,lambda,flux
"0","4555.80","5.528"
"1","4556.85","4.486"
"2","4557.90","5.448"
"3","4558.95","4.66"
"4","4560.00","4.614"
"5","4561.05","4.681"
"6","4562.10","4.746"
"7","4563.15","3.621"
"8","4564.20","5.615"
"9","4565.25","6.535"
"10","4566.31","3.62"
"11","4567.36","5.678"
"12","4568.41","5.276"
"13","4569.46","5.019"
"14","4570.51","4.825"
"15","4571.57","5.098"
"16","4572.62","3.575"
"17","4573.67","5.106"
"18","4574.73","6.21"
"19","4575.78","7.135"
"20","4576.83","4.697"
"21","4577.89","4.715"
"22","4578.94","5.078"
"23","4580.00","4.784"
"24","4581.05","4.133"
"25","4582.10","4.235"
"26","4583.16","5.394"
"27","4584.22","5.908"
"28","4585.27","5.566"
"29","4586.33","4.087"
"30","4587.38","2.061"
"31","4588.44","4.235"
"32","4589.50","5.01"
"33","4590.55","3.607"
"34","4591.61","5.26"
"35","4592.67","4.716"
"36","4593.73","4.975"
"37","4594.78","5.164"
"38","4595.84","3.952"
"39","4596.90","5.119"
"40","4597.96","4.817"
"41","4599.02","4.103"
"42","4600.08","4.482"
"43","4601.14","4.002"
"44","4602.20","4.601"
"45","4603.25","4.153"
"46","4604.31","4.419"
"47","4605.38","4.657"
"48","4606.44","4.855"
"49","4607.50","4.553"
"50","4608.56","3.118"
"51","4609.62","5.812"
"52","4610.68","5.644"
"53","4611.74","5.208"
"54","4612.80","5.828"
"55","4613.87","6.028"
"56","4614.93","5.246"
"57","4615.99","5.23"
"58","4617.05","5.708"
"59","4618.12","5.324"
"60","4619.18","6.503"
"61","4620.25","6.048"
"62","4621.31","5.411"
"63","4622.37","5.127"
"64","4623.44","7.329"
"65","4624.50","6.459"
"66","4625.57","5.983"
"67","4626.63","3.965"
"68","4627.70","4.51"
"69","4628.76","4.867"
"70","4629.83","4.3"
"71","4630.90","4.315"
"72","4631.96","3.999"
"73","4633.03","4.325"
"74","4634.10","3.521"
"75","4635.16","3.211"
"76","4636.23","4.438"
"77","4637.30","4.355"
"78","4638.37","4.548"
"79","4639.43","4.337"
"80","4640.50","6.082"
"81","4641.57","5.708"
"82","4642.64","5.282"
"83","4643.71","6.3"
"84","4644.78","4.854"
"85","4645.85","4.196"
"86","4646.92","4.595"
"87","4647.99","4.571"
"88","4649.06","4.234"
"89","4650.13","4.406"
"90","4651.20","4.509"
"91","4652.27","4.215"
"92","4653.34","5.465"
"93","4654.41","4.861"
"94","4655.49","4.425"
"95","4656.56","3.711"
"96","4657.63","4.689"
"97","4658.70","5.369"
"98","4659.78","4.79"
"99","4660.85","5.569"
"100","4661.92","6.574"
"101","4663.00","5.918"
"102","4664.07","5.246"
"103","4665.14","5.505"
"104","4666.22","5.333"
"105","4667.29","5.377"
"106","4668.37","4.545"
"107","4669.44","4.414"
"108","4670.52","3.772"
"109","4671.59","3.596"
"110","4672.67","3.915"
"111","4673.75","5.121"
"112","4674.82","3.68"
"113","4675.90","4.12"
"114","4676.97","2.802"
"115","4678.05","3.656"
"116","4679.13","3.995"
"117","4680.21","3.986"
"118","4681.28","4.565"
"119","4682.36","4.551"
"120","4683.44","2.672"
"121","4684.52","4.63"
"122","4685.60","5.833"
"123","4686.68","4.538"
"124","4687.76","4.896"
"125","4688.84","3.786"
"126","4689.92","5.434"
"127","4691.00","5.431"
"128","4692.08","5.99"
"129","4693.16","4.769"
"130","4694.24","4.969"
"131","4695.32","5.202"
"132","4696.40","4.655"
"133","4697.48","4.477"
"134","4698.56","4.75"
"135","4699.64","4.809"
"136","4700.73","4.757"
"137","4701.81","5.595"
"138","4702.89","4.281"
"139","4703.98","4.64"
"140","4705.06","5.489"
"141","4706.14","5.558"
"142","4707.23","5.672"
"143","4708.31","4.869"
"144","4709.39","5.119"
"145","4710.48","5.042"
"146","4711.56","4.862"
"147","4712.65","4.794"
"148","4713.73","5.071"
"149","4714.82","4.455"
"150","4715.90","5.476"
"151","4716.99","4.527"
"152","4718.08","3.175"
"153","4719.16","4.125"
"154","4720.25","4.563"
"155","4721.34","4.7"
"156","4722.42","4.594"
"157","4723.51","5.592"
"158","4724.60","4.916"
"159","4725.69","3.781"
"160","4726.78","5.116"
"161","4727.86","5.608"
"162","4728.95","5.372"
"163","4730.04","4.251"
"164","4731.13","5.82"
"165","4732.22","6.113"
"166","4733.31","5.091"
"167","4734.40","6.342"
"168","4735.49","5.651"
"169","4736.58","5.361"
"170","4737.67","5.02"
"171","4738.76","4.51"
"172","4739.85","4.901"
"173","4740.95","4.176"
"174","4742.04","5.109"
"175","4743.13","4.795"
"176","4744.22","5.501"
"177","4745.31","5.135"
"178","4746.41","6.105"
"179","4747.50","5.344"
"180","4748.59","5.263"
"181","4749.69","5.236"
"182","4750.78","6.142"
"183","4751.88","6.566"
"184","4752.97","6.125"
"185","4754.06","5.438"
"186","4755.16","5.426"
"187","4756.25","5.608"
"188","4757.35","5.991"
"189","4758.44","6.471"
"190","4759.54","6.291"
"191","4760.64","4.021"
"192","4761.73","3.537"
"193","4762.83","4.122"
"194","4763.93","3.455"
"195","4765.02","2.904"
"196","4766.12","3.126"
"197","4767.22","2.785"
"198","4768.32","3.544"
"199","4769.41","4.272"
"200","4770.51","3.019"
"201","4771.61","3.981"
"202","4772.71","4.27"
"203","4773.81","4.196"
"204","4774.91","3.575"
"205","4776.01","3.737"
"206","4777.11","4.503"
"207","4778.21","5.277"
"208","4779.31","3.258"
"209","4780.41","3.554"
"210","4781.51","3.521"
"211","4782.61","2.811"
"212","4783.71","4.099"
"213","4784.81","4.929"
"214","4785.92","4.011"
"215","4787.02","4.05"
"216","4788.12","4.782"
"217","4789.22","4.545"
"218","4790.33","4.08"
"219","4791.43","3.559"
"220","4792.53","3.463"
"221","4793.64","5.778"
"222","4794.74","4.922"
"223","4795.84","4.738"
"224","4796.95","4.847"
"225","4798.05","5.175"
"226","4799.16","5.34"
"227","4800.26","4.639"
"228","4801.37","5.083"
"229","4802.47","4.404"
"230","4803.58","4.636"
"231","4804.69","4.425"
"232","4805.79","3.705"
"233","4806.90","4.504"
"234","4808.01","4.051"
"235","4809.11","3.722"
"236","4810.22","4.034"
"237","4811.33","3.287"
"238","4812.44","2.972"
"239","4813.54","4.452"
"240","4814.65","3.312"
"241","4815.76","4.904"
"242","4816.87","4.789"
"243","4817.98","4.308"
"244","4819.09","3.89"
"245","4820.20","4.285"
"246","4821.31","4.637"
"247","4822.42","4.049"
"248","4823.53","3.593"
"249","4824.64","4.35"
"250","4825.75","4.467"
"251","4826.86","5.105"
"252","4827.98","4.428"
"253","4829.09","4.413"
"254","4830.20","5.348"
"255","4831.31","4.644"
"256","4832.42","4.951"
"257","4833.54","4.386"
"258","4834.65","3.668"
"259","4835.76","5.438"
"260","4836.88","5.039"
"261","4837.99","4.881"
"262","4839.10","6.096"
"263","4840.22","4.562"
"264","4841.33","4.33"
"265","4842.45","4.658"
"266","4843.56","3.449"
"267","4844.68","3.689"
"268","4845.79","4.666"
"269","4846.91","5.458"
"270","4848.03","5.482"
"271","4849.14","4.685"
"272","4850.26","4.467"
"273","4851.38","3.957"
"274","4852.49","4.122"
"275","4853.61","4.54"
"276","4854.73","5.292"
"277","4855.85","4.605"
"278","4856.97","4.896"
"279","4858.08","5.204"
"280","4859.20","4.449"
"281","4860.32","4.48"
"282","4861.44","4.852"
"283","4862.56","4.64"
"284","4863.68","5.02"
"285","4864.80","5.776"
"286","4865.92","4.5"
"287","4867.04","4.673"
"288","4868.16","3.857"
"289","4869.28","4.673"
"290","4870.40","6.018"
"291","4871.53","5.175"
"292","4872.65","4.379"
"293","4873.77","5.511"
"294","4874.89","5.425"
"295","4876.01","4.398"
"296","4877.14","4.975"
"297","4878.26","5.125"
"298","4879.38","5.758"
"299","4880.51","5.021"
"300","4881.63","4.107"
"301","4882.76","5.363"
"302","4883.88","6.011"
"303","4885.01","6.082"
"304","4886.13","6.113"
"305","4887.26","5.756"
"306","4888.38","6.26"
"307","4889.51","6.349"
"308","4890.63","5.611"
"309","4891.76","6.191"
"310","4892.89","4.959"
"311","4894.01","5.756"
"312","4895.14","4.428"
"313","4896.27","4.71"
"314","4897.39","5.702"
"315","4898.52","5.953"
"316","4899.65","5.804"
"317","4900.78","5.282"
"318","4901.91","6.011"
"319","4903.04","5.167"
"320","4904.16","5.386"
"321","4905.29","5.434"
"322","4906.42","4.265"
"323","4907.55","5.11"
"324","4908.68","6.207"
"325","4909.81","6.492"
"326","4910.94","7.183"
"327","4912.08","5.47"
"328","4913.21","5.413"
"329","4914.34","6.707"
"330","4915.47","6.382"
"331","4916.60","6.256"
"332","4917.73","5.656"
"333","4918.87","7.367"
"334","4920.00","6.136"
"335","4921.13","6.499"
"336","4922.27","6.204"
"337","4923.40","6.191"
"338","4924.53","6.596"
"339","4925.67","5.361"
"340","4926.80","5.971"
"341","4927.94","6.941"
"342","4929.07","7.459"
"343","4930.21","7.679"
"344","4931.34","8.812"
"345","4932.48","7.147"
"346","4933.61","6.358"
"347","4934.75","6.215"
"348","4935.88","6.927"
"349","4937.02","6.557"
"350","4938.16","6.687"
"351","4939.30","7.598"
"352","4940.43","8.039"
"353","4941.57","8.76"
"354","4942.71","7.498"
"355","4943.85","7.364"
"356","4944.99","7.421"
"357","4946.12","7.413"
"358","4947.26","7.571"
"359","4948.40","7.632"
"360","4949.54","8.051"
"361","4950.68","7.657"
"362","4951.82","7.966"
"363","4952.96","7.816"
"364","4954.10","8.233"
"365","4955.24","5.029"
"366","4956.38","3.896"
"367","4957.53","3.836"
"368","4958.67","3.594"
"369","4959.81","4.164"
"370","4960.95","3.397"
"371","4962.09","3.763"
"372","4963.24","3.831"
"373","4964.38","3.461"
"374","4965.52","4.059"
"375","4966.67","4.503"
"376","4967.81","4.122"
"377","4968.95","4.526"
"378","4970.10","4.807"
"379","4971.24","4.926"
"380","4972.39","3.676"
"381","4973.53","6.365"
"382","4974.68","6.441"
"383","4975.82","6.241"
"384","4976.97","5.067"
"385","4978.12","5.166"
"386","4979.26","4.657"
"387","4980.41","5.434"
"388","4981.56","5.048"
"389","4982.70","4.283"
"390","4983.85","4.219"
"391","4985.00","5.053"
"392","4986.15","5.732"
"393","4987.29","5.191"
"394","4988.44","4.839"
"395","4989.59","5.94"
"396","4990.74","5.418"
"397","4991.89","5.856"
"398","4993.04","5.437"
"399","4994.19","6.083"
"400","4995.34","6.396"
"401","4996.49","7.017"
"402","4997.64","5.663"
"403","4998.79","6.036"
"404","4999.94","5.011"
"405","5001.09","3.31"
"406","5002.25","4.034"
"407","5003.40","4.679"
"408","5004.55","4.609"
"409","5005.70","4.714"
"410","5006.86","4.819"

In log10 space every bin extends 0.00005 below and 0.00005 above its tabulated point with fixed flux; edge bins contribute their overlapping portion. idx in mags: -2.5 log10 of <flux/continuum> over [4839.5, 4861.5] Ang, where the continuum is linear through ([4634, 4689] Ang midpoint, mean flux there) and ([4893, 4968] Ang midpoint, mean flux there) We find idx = 0.23 mag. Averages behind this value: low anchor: 4.61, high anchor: 6.1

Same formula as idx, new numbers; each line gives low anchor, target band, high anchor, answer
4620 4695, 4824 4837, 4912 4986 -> 0.18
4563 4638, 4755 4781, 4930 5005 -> 0.25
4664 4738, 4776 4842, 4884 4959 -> 0.26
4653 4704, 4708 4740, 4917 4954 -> 0.04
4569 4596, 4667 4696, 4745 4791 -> 0.05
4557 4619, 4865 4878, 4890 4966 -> 0.21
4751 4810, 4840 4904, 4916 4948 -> 0.18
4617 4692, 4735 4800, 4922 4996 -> 0.13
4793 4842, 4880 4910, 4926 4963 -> 0.05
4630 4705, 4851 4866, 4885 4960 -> 0.24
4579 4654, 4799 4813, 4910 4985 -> 0.30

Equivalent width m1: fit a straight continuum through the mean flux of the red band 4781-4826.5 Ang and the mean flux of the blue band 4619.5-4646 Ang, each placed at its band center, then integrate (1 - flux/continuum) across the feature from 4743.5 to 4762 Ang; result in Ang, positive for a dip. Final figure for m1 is -4.47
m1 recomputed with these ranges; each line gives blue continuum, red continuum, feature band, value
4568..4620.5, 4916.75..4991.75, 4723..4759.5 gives -0.52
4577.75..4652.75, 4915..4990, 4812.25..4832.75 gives 4.24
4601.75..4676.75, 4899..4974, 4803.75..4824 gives 5.50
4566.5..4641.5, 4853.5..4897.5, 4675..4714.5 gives 2.08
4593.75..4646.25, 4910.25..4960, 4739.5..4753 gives 0.60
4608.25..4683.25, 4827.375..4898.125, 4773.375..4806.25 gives 4.06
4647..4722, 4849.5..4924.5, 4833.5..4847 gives 1.59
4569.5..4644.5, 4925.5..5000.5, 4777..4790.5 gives 3.25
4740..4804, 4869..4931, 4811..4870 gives 7.54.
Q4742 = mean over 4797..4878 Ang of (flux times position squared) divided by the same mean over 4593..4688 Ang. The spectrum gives 1.04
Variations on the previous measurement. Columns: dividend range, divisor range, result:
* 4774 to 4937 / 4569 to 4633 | 1.14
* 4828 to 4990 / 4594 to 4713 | 1.27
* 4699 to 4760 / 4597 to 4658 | 1.11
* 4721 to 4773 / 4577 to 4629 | 1.06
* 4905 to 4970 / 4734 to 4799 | 1.43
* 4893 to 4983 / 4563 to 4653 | 1.40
